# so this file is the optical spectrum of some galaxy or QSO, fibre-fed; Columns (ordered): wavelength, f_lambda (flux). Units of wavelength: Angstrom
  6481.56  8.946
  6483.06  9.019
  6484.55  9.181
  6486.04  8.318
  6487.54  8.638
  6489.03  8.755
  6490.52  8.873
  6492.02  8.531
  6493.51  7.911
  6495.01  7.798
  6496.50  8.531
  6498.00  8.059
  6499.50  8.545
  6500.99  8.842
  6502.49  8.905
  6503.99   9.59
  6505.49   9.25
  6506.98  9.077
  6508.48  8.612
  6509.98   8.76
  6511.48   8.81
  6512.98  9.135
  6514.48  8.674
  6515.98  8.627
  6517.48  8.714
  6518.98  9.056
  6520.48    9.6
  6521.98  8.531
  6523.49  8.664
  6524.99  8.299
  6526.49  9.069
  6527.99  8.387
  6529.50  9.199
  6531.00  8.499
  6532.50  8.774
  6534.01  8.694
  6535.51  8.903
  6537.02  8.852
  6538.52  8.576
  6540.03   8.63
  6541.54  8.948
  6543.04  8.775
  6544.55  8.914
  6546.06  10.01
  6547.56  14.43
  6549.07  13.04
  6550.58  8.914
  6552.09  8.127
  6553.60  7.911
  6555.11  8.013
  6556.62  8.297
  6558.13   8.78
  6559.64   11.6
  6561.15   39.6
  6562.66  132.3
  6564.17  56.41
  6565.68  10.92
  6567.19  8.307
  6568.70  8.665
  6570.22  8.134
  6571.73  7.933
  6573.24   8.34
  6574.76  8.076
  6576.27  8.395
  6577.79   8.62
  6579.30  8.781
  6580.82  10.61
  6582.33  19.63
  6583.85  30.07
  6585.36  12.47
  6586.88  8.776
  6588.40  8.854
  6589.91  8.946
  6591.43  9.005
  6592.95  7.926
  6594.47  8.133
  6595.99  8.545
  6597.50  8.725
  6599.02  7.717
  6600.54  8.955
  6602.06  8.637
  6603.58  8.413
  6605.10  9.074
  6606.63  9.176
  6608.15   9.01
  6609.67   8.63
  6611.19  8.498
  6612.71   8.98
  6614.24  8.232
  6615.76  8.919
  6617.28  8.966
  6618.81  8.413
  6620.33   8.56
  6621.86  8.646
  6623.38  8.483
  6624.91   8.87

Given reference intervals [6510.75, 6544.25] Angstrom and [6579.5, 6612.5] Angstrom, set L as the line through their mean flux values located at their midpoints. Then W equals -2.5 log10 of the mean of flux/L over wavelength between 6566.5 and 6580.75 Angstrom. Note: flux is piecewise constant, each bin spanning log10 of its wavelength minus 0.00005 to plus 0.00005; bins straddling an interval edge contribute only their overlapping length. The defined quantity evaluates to 0.168 mag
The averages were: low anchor 8.79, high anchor 10.4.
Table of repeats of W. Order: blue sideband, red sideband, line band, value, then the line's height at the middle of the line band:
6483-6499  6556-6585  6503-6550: 0.449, 14.2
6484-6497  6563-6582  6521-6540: 0.340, 11.9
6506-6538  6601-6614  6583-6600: -0.230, 8.78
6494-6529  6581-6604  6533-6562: -0.160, 9.76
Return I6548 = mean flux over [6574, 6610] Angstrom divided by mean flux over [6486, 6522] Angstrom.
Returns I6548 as 1.17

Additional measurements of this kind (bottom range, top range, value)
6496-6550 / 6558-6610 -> 1.73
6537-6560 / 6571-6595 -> 1.15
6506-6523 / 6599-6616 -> 0.98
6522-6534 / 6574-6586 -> 1.54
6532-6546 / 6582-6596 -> 1.38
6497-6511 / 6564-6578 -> 1.33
